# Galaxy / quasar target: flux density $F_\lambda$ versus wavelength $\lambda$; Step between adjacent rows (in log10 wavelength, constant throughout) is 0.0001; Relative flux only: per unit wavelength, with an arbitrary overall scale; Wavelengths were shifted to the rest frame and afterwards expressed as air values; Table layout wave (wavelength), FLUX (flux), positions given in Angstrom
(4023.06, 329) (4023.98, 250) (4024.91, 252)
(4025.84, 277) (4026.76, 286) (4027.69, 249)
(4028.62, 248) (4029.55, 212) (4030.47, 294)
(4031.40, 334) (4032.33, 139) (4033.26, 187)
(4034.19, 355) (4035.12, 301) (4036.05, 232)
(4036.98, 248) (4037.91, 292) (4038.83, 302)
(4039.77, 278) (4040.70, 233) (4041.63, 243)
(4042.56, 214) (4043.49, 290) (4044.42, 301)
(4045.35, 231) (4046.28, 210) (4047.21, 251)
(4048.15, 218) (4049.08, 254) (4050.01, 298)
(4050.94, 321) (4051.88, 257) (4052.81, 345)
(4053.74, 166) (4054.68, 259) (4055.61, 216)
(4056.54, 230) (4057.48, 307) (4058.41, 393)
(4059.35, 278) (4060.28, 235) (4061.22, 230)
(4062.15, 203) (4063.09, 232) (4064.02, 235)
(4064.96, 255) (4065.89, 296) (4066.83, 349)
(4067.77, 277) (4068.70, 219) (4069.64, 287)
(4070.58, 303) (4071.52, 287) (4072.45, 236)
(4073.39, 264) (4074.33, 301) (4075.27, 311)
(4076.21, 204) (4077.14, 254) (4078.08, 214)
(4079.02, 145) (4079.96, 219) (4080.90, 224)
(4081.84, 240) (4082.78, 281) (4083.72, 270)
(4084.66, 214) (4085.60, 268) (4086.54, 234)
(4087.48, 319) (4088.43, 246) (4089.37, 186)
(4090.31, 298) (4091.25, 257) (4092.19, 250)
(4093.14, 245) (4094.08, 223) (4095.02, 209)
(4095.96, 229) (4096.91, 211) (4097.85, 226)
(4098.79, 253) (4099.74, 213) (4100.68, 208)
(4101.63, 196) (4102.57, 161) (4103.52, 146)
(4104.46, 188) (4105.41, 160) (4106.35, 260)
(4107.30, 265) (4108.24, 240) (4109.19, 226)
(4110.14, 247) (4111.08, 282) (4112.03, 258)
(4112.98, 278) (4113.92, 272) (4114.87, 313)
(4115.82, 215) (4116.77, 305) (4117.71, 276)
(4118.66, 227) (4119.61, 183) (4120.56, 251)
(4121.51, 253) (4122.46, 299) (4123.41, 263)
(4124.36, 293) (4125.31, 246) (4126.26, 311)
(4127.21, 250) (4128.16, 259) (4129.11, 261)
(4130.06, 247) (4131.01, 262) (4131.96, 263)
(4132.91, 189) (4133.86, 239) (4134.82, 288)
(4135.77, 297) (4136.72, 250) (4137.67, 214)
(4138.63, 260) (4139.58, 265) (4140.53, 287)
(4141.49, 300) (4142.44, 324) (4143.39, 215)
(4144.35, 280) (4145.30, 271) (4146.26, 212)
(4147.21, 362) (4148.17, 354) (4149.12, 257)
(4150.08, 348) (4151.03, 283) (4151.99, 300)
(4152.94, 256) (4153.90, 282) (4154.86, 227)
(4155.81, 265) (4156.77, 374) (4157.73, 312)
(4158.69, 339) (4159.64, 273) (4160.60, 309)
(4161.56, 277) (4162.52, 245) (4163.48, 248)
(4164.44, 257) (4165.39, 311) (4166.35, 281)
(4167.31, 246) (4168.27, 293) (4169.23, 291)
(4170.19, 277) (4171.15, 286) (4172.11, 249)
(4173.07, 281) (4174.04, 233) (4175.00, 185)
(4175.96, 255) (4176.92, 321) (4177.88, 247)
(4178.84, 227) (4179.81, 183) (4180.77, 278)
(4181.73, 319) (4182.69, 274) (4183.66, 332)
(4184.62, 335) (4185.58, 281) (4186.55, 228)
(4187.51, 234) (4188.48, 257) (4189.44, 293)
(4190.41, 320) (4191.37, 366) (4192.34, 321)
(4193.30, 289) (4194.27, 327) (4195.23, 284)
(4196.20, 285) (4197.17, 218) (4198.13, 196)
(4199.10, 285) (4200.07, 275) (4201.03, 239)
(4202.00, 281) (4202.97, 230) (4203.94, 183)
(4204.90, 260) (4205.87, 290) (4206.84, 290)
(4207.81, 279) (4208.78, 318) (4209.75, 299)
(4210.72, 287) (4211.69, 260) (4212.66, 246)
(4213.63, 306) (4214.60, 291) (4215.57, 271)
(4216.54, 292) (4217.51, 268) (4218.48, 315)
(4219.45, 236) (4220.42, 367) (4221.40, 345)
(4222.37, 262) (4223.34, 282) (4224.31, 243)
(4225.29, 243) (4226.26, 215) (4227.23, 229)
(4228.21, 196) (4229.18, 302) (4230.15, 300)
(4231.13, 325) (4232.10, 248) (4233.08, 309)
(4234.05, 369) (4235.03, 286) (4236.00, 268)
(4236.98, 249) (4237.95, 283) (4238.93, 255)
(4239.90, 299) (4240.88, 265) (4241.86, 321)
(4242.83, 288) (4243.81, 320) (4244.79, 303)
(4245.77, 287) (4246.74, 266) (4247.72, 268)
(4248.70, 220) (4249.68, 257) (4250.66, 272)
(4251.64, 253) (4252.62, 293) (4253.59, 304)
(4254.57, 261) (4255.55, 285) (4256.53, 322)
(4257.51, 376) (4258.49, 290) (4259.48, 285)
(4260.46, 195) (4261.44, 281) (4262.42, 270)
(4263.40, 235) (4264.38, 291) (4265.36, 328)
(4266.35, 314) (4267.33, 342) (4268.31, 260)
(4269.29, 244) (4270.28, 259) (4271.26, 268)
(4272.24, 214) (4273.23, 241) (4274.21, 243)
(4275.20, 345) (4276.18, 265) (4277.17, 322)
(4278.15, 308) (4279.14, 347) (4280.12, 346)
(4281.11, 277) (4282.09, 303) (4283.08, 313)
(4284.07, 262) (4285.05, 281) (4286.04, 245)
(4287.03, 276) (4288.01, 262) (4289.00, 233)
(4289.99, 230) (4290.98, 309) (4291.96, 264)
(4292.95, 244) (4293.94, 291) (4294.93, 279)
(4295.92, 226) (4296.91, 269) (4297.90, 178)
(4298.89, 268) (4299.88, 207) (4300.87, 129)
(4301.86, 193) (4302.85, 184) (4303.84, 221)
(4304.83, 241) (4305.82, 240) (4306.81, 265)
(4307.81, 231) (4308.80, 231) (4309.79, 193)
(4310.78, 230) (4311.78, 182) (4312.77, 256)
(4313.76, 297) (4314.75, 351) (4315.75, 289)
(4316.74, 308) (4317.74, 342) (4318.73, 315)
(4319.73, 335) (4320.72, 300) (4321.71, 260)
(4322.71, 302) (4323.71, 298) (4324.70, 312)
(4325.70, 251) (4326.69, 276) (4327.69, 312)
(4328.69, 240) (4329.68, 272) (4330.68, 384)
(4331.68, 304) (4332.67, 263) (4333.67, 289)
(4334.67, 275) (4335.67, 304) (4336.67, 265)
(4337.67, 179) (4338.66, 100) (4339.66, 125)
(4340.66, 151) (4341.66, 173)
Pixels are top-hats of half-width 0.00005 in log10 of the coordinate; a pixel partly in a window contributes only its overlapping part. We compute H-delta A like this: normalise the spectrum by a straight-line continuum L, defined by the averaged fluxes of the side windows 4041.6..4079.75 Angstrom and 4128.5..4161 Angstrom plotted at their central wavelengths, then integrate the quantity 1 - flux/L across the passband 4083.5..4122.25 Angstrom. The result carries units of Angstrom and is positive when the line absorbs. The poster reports 4.38 Angstrom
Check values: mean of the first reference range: 259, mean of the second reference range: 278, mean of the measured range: 238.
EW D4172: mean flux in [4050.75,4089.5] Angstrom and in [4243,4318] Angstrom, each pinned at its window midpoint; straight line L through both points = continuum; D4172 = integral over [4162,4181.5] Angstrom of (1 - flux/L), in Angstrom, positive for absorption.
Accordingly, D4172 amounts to 0.2 Angstrom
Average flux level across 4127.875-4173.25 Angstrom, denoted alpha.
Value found 276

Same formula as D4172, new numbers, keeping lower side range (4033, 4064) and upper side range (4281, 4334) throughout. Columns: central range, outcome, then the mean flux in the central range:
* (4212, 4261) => -3.1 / 281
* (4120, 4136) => 0.0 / 262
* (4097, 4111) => 2.5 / 215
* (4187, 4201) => -0.9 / 281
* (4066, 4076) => -0.8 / 282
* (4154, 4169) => -1.2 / 284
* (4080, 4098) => 1.3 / 243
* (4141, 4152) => -1.2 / 292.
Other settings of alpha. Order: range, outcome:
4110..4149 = 267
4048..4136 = 251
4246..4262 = 277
